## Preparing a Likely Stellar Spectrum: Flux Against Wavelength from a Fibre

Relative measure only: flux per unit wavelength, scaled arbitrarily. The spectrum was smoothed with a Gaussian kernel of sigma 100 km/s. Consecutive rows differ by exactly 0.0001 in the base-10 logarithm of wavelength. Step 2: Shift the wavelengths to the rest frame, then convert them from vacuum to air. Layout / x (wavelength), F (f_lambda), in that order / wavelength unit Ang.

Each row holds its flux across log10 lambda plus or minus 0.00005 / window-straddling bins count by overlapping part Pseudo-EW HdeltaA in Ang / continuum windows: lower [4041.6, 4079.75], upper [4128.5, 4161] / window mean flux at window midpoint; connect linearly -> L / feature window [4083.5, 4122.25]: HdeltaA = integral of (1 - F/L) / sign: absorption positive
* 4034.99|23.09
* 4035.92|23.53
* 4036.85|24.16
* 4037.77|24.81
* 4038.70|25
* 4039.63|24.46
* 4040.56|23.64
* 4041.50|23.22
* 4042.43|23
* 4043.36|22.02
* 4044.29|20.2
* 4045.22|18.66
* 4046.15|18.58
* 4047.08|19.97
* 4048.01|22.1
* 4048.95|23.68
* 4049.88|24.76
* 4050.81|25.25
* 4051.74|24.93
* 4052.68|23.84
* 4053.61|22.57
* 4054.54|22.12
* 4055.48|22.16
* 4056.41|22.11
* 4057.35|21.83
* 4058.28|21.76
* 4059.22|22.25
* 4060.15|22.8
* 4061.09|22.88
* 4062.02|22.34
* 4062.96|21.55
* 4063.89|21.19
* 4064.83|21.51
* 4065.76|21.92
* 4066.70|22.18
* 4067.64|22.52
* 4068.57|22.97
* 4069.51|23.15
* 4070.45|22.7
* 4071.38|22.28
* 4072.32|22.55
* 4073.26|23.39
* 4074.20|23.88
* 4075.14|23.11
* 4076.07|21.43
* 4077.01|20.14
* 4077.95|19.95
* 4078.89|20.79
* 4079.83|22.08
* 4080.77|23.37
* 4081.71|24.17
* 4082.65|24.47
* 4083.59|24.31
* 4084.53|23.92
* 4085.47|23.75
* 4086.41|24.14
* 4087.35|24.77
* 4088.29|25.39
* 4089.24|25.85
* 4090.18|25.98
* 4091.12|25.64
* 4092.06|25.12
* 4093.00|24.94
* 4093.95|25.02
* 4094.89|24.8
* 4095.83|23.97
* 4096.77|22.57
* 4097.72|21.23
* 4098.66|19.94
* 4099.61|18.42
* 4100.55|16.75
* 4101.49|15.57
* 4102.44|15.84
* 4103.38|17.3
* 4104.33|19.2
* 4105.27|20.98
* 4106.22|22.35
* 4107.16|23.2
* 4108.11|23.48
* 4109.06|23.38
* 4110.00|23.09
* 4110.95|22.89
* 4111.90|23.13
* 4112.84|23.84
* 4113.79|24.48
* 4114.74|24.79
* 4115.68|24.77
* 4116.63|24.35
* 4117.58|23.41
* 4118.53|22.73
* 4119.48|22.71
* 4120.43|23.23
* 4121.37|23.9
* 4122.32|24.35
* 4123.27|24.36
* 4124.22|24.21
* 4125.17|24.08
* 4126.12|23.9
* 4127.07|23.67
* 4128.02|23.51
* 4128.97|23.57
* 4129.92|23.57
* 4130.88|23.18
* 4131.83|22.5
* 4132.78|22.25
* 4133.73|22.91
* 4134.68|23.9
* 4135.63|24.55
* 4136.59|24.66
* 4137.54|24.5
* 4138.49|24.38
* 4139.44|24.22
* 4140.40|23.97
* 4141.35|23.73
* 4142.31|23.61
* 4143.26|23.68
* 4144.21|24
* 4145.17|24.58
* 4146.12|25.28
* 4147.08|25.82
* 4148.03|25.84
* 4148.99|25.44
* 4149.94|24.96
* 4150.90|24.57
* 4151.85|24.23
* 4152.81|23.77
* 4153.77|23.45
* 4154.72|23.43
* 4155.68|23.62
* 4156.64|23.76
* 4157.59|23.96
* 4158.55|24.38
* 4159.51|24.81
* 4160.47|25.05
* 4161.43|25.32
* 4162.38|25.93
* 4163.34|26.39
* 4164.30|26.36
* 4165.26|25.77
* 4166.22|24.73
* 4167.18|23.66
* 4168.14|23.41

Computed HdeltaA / 0.57 Ang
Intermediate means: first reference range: 22.2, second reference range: 24.1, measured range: 22.8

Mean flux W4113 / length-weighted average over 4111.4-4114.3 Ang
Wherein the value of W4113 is 23.8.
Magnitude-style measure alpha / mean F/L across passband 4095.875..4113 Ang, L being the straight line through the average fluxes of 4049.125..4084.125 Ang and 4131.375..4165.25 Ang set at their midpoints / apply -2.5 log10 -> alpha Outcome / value 0.13 mag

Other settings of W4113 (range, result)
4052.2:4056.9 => 22.5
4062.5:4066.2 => 21.6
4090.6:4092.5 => 25.5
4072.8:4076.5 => 23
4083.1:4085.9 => 24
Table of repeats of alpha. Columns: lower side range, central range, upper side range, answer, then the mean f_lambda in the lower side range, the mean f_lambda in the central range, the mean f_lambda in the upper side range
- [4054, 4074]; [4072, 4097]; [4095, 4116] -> -0.087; 22.3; 23.7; 21.5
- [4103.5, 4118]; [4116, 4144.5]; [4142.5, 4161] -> -0.002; 23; 23.7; 24.4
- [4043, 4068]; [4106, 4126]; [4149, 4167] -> -0.001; 22.1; 23.7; 24.7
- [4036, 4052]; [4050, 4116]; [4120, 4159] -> 0.034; 22.9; 22.6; 24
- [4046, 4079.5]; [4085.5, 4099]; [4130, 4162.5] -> -0.058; 22.3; 24.3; 24.2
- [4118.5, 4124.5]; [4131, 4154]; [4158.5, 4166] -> 0.020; 23.7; 24.2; 25.5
